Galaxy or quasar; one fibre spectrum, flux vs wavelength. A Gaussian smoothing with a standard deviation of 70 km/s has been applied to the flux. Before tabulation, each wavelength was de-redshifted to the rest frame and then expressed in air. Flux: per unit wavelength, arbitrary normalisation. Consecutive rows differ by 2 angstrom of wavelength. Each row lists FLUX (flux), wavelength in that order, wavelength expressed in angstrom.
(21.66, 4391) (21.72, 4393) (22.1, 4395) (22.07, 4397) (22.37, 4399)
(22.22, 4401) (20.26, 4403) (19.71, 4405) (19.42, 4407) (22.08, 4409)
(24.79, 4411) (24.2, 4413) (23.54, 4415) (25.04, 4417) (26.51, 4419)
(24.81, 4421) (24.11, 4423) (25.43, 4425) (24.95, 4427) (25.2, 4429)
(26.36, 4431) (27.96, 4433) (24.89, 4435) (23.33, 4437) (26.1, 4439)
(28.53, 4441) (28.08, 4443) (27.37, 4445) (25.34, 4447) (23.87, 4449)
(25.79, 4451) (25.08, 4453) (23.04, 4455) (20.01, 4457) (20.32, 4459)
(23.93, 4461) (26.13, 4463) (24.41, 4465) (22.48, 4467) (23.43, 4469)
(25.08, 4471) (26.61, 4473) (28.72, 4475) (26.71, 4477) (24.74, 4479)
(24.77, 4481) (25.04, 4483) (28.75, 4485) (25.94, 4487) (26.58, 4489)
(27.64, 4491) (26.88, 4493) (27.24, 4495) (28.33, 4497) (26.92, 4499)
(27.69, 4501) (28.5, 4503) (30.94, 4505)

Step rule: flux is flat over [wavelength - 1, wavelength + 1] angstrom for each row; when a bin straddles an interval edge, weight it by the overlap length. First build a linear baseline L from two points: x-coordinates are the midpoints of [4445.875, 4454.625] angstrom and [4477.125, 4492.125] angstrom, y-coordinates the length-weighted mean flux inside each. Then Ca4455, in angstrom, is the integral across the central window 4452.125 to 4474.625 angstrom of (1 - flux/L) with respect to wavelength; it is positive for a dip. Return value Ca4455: 1.4 angstrom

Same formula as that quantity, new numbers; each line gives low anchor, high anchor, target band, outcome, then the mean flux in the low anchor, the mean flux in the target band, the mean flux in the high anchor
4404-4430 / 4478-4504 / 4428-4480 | 0.4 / 23.8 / 25.1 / 26.8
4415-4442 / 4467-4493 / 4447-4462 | 1.5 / 25.6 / 23.3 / 26.1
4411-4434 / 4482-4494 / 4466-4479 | 0.5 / 25.3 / 25.4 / 26.8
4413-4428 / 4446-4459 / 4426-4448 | -1.8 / 24.9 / 26.2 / 23.6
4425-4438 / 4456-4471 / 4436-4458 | -0.7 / 25.4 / 25.1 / 23.1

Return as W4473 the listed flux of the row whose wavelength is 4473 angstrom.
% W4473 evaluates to 26.61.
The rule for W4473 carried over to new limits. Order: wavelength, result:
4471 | 25.08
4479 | 24.74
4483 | 25.04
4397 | 22.07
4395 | 22.1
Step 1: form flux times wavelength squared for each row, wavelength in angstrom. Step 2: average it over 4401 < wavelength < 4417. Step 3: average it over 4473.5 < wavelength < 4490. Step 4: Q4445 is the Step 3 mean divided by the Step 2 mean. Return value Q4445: 1.23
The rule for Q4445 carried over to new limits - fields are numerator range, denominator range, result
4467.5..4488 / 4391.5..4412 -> 1.24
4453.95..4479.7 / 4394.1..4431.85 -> 1.06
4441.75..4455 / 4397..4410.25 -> 1.24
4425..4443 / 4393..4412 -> 1.22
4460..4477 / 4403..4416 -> 1.17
